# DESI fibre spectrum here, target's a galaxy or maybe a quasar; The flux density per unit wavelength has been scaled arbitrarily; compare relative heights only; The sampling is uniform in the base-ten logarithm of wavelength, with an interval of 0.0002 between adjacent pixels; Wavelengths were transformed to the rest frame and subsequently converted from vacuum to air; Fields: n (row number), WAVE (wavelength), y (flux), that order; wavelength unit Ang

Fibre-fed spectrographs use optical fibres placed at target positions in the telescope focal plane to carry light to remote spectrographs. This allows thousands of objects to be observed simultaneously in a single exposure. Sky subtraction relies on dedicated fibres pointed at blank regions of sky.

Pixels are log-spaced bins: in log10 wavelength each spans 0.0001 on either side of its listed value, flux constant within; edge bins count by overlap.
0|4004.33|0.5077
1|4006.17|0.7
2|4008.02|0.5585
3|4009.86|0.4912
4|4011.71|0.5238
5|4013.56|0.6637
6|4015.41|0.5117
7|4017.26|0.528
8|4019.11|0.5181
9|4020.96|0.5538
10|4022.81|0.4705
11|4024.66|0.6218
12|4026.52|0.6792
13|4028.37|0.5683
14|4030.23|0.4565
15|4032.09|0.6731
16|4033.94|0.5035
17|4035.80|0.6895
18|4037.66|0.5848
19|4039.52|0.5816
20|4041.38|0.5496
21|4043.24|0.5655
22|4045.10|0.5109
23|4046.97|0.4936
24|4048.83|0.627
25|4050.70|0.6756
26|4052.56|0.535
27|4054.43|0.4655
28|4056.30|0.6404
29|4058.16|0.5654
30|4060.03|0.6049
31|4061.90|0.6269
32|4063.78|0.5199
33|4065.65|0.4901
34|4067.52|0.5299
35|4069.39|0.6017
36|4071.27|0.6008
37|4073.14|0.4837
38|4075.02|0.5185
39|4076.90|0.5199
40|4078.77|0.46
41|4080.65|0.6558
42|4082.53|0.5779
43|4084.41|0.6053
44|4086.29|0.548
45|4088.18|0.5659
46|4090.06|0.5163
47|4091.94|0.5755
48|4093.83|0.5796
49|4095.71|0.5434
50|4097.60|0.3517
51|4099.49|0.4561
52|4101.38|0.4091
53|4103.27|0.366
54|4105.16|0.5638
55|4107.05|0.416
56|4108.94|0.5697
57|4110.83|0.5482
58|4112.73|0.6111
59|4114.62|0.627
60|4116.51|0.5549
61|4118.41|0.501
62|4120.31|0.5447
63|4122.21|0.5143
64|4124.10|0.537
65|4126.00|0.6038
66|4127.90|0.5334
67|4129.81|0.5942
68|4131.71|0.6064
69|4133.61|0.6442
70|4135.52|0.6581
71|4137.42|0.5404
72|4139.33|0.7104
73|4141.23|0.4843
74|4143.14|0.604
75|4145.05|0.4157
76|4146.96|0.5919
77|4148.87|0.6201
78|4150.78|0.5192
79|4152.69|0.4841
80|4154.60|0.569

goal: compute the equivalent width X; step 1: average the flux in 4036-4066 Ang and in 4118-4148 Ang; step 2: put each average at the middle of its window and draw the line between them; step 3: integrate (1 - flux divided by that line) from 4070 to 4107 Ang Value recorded 3.26 Ang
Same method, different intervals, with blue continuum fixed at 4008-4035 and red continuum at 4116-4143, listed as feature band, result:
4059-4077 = 0.4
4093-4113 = 2.9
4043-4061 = -0.3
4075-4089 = 0.2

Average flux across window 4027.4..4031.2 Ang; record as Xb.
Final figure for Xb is 0.516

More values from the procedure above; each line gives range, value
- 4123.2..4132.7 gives 0.575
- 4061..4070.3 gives 0.553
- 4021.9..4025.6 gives 0.546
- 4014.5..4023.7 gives 0.517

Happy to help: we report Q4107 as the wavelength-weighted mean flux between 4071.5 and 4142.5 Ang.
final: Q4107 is 0.544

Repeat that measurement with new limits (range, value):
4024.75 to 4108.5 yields 0.547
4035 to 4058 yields 0.576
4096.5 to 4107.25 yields 0.429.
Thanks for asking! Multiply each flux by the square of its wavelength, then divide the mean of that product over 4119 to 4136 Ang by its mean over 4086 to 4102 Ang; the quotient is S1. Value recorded 1.16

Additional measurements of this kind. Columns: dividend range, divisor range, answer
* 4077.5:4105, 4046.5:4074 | 0.93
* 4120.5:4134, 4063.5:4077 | 1.10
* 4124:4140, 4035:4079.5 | 1.12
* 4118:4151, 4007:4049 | 1.07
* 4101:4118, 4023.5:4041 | 0.92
